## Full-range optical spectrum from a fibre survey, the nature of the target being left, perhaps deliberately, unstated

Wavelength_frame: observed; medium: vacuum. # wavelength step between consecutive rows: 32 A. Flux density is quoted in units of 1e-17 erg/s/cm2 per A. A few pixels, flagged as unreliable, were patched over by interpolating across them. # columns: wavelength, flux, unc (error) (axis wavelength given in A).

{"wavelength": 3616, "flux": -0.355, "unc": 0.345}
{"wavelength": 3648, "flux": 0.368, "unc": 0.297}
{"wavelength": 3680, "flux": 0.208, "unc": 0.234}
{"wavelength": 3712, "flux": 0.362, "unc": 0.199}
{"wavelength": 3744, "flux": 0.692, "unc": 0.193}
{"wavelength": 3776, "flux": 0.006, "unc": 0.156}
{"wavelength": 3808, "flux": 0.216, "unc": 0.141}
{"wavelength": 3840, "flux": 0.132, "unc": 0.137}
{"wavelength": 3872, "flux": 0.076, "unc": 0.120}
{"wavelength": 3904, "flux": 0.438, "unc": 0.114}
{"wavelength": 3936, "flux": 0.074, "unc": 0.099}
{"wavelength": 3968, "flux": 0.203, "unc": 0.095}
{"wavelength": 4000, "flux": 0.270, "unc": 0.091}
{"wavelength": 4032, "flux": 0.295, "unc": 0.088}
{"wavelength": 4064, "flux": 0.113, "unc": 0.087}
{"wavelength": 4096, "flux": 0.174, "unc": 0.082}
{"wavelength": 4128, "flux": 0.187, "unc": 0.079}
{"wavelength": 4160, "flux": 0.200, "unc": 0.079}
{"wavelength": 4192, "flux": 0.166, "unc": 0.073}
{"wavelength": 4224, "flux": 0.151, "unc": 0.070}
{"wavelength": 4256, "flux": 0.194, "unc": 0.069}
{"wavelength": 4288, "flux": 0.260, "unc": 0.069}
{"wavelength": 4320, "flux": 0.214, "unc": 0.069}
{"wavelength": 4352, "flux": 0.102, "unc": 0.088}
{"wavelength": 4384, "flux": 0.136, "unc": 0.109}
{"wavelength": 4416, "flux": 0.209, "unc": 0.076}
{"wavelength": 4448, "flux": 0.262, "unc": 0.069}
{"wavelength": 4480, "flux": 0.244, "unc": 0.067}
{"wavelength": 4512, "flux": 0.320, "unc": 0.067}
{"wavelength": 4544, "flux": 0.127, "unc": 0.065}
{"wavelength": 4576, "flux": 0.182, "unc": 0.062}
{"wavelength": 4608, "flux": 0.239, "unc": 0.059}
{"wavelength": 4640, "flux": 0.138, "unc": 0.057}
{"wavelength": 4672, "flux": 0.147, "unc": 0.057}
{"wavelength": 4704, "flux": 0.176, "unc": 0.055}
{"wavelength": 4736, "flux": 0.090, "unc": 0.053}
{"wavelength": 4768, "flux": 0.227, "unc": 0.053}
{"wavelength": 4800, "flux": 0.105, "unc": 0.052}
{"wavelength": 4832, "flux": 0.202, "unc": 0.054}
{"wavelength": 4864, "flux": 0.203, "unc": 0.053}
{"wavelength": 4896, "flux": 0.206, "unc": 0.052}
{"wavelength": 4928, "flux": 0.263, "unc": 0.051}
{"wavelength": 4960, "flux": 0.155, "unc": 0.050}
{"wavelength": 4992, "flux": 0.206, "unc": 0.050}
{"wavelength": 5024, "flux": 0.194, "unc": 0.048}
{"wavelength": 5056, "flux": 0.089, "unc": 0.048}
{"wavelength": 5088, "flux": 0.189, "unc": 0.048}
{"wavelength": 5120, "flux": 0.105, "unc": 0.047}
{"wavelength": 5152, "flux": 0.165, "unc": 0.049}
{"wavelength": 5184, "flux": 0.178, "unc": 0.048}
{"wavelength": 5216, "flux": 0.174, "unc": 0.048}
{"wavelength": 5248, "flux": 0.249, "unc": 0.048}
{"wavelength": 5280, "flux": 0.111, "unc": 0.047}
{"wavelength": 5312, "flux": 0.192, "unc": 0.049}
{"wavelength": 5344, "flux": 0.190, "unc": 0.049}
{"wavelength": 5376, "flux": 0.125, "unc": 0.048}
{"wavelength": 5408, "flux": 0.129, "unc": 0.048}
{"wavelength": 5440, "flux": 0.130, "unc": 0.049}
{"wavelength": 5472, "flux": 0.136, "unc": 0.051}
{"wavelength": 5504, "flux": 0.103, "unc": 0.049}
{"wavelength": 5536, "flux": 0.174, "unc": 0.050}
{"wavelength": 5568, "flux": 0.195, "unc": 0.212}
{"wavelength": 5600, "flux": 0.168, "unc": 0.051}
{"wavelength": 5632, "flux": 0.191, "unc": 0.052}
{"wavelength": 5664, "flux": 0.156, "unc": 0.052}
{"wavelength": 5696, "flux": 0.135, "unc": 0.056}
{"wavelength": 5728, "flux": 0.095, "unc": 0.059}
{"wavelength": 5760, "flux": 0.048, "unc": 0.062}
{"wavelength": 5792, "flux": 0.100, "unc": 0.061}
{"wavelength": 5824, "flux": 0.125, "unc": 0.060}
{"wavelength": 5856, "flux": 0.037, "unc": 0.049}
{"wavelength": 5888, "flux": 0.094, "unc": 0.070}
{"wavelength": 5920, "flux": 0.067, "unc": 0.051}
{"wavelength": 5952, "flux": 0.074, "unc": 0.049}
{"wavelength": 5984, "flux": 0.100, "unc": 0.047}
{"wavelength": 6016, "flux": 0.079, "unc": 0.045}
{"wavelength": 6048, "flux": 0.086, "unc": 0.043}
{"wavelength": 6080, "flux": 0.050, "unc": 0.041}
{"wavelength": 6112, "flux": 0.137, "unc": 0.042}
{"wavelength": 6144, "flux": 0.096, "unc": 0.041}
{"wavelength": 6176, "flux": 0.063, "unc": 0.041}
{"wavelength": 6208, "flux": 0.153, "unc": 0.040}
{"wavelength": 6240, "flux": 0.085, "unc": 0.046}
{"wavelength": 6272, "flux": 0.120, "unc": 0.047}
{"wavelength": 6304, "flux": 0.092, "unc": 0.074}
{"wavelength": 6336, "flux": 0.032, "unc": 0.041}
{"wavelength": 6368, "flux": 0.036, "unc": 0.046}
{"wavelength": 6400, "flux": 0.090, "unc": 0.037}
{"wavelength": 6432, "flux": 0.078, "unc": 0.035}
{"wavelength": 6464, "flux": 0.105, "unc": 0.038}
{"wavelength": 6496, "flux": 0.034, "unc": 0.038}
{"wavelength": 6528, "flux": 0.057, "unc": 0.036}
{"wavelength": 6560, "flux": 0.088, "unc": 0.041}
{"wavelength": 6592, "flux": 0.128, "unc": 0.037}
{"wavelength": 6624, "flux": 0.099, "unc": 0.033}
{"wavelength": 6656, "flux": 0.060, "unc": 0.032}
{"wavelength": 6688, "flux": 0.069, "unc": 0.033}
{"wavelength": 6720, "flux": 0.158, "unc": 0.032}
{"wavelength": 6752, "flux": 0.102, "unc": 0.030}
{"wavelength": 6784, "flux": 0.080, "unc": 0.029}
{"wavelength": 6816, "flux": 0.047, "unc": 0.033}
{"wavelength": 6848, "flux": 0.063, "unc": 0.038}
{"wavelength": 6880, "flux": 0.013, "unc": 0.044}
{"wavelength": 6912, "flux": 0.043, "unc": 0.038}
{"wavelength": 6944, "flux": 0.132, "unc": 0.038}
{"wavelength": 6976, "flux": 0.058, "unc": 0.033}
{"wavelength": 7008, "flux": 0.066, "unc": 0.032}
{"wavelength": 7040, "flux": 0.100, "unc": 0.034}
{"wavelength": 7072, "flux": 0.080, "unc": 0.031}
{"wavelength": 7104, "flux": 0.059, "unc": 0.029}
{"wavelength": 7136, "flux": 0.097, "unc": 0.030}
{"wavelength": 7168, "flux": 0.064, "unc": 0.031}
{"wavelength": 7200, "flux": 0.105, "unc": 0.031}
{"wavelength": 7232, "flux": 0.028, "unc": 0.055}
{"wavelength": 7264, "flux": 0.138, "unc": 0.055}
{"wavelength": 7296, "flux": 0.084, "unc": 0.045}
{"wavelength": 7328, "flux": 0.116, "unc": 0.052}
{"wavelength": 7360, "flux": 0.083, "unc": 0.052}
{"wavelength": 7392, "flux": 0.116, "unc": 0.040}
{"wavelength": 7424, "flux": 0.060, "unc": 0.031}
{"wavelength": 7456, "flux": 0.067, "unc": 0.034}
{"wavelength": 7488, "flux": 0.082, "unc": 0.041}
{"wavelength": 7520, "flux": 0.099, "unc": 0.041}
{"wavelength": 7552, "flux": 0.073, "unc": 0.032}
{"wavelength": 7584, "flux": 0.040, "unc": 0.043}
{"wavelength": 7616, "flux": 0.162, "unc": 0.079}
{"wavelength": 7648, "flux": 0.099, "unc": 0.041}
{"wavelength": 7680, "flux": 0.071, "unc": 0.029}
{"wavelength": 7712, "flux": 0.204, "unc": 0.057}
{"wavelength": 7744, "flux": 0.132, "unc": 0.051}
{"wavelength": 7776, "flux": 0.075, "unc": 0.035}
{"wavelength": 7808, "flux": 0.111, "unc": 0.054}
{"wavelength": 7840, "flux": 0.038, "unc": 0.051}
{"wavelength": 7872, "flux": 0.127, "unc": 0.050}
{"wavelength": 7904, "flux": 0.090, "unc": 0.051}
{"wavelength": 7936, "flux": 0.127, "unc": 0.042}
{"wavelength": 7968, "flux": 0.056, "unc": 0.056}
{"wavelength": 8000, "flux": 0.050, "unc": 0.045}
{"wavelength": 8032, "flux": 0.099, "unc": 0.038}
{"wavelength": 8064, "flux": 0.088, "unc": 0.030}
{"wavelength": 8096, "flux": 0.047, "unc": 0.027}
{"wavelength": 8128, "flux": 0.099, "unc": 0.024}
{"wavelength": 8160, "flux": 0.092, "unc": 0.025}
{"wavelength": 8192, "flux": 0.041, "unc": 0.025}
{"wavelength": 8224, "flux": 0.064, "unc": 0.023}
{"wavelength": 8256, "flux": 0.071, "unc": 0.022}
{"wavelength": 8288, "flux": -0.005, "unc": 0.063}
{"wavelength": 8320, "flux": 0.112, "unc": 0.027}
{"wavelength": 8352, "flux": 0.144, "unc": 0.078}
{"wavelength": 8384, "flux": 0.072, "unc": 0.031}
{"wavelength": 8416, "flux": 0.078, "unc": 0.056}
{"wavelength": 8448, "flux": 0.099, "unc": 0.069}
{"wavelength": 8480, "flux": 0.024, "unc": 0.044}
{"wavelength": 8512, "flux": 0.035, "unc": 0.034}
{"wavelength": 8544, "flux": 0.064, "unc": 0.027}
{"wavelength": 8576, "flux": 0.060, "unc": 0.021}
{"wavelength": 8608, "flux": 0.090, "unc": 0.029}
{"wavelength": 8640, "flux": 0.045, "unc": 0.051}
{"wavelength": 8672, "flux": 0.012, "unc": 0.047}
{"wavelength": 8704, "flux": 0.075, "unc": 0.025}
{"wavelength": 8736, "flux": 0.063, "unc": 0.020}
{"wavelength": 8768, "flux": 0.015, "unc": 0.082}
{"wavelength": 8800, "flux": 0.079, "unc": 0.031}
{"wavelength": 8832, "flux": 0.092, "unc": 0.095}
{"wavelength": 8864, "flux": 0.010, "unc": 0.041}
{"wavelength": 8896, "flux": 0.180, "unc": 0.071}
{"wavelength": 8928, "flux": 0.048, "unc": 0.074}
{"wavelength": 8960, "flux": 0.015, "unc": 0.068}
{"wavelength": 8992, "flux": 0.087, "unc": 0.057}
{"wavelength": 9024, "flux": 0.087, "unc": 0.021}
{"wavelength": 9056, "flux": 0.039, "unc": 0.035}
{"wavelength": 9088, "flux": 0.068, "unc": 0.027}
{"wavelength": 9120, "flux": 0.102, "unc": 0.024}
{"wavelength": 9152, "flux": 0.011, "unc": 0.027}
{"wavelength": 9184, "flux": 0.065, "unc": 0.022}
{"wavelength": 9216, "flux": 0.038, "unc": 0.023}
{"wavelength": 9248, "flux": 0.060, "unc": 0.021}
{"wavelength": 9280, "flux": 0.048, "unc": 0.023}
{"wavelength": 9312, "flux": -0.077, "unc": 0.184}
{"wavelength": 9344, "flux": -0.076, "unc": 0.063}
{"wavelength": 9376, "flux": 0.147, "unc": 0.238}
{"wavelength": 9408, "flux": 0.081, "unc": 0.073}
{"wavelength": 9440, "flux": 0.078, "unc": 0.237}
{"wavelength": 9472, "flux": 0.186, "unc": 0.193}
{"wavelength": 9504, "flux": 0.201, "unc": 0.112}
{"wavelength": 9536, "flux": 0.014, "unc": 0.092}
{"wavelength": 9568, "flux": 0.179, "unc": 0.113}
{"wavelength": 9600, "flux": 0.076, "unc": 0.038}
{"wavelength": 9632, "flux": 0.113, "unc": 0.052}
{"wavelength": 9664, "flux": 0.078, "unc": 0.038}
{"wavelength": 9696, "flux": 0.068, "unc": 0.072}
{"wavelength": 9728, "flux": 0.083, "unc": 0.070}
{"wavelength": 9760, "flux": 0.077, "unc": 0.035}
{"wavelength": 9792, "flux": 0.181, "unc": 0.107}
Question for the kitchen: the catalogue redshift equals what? 1.544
